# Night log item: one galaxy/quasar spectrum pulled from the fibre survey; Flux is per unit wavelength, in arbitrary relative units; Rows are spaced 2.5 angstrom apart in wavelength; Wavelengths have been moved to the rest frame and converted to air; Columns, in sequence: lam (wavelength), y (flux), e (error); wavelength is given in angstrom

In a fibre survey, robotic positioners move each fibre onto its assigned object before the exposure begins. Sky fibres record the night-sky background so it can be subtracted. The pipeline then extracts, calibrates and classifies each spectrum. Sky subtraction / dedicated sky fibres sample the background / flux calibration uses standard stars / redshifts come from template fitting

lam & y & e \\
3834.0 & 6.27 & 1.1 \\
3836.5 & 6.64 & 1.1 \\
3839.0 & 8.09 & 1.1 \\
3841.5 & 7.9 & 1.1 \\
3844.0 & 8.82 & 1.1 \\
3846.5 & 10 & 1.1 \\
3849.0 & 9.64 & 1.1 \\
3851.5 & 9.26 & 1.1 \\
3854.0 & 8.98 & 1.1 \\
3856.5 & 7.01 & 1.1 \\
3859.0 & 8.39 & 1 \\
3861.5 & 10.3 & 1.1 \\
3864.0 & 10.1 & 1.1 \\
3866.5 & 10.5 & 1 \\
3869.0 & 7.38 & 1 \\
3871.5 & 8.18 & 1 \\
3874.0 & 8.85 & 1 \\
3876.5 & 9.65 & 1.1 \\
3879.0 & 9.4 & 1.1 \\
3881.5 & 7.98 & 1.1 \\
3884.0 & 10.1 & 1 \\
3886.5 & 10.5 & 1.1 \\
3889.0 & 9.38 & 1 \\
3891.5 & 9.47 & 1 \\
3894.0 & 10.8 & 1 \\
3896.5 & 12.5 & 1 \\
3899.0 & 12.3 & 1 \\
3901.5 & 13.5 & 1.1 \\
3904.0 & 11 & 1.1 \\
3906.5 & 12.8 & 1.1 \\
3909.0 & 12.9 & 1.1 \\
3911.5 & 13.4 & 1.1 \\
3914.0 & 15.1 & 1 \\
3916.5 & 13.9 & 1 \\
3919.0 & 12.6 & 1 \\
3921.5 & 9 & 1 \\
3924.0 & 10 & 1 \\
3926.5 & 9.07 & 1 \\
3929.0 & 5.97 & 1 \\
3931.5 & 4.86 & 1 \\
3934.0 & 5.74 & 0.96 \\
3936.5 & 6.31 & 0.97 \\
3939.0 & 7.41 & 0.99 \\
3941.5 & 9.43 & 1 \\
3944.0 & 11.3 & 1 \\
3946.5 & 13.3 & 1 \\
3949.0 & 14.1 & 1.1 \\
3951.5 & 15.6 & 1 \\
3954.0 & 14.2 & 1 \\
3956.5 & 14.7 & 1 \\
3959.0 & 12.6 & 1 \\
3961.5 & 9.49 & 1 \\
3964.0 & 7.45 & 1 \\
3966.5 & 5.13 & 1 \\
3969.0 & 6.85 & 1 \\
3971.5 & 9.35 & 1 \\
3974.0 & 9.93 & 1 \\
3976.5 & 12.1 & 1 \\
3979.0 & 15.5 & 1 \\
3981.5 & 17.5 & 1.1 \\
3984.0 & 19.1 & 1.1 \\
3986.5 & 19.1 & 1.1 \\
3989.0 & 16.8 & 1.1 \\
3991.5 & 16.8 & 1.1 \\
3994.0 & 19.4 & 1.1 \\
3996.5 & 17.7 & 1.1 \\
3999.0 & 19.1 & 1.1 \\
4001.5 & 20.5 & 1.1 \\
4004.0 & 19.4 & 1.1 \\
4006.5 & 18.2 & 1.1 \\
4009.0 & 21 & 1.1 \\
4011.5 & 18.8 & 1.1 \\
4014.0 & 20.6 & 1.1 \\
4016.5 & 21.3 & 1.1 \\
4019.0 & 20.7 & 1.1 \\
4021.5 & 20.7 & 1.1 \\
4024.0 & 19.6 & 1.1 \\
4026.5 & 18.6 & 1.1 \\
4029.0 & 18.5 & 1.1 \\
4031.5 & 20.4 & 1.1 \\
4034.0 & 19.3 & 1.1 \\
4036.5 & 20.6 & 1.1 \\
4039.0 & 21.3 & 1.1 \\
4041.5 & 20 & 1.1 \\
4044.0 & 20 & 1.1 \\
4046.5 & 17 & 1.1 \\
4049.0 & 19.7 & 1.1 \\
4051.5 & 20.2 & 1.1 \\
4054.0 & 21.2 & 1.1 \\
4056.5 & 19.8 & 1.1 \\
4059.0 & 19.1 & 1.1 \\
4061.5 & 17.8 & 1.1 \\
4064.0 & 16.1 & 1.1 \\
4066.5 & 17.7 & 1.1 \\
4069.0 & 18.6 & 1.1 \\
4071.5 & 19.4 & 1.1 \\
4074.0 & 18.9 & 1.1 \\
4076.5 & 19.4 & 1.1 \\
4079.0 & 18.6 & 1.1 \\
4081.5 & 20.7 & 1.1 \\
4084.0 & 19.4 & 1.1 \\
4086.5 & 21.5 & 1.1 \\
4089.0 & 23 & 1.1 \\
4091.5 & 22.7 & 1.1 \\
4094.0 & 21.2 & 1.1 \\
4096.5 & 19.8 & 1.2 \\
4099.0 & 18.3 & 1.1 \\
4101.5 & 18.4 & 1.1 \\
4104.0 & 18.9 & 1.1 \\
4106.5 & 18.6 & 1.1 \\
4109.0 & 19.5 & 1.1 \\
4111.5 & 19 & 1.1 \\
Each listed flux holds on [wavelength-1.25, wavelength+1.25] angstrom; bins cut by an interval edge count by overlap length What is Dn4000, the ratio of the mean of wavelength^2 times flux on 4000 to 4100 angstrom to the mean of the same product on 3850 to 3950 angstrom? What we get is 2.12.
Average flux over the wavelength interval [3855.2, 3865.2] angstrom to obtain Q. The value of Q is 8.94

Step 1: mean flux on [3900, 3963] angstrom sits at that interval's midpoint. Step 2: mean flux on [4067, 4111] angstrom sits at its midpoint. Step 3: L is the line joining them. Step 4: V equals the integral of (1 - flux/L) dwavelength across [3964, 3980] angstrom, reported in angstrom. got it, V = 4.6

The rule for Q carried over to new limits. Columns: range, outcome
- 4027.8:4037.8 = 19.7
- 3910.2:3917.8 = 14.1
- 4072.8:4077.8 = 19.1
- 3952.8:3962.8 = 12.7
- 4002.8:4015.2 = 19.6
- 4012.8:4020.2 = 20.9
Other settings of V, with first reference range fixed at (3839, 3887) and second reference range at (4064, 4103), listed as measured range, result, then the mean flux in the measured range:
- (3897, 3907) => -1.3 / 12.4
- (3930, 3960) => 5.5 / 10.7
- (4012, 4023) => -2.8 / 20.7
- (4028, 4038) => -1.4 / 19.8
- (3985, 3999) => -2.6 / 18.1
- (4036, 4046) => -1.4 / 20.2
